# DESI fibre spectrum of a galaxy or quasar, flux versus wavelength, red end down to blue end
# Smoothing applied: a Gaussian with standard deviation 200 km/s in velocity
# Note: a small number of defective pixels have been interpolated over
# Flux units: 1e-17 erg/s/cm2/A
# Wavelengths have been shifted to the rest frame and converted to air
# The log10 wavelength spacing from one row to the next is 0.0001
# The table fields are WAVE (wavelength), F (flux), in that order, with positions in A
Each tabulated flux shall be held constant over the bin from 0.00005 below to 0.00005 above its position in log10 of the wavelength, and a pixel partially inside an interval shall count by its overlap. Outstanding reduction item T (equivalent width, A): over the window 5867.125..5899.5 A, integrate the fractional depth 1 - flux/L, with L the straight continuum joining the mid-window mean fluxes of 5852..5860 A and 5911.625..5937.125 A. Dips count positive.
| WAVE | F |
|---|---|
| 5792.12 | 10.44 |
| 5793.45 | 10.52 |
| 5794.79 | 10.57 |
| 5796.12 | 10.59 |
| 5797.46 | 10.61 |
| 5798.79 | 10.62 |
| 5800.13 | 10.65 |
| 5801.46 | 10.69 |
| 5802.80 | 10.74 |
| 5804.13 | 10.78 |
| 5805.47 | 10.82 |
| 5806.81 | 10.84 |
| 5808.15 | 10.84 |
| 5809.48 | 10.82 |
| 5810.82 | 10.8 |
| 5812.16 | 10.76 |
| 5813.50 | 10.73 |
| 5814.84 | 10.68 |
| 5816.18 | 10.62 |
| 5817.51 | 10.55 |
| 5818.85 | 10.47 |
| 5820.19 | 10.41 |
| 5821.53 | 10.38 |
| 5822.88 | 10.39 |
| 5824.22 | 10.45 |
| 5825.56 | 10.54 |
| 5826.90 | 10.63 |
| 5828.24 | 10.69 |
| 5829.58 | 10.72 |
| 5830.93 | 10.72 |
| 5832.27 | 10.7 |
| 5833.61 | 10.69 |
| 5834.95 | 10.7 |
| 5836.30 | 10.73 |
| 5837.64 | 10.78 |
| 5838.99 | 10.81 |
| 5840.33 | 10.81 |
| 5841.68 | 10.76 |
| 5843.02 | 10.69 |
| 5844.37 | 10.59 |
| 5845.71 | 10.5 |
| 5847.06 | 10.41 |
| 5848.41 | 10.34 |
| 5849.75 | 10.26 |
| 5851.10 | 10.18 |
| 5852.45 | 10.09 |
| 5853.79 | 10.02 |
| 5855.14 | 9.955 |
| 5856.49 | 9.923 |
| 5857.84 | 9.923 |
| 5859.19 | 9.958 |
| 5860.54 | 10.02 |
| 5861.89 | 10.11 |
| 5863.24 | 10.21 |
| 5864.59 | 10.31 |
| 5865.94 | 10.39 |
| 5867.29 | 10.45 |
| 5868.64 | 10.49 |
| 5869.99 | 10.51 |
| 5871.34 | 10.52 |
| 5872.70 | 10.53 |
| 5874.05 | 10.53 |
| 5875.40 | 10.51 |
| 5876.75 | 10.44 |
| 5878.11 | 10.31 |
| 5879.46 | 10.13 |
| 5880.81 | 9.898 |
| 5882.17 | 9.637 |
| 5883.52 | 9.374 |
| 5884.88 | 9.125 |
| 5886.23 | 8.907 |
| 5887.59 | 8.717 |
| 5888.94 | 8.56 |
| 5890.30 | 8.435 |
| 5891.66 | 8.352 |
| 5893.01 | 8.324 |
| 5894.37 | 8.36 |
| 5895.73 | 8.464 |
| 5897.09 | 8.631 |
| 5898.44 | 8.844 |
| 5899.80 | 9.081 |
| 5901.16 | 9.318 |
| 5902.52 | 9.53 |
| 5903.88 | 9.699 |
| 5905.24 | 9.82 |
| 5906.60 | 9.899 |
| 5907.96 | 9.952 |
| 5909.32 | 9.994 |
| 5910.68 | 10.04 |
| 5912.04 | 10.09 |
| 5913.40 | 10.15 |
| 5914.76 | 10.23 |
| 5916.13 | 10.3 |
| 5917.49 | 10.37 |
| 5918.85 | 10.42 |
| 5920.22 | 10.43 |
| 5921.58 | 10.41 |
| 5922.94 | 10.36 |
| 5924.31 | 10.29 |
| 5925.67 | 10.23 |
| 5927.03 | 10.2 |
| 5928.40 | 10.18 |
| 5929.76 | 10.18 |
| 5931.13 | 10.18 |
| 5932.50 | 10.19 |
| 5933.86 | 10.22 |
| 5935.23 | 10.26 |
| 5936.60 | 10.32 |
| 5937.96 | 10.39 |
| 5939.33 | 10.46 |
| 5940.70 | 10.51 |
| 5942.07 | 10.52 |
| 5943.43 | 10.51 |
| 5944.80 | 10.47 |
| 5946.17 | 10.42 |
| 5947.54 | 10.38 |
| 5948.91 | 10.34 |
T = 1.9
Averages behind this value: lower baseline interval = 9.98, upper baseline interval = 10.3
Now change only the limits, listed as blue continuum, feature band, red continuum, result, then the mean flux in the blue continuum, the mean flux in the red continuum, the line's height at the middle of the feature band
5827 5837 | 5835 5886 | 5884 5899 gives -3.0 A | 10.7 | 8.62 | 9.71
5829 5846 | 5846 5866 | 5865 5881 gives 0.8 A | 10.7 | 10.4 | 10.6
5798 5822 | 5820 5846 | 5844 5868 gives -0.5 A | 10.7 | 10.2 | 10.4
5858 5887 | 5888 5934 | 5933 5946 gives 2.7 A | 10.1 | 10.4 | 10.3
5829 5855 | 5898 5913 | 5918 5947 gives 1.0 A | 10.5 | 10.3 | 10.4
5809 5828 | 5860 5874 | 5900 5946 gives 0.0 A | 10.6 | 10.2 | 10.4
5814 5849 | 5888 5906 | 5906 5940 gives 2.5 A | 10.6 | 10.2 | 10.3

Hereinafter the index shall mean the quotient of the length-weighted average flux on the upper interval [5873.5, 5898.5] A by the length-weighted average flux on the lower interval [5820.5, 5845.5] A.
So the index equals 0.9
